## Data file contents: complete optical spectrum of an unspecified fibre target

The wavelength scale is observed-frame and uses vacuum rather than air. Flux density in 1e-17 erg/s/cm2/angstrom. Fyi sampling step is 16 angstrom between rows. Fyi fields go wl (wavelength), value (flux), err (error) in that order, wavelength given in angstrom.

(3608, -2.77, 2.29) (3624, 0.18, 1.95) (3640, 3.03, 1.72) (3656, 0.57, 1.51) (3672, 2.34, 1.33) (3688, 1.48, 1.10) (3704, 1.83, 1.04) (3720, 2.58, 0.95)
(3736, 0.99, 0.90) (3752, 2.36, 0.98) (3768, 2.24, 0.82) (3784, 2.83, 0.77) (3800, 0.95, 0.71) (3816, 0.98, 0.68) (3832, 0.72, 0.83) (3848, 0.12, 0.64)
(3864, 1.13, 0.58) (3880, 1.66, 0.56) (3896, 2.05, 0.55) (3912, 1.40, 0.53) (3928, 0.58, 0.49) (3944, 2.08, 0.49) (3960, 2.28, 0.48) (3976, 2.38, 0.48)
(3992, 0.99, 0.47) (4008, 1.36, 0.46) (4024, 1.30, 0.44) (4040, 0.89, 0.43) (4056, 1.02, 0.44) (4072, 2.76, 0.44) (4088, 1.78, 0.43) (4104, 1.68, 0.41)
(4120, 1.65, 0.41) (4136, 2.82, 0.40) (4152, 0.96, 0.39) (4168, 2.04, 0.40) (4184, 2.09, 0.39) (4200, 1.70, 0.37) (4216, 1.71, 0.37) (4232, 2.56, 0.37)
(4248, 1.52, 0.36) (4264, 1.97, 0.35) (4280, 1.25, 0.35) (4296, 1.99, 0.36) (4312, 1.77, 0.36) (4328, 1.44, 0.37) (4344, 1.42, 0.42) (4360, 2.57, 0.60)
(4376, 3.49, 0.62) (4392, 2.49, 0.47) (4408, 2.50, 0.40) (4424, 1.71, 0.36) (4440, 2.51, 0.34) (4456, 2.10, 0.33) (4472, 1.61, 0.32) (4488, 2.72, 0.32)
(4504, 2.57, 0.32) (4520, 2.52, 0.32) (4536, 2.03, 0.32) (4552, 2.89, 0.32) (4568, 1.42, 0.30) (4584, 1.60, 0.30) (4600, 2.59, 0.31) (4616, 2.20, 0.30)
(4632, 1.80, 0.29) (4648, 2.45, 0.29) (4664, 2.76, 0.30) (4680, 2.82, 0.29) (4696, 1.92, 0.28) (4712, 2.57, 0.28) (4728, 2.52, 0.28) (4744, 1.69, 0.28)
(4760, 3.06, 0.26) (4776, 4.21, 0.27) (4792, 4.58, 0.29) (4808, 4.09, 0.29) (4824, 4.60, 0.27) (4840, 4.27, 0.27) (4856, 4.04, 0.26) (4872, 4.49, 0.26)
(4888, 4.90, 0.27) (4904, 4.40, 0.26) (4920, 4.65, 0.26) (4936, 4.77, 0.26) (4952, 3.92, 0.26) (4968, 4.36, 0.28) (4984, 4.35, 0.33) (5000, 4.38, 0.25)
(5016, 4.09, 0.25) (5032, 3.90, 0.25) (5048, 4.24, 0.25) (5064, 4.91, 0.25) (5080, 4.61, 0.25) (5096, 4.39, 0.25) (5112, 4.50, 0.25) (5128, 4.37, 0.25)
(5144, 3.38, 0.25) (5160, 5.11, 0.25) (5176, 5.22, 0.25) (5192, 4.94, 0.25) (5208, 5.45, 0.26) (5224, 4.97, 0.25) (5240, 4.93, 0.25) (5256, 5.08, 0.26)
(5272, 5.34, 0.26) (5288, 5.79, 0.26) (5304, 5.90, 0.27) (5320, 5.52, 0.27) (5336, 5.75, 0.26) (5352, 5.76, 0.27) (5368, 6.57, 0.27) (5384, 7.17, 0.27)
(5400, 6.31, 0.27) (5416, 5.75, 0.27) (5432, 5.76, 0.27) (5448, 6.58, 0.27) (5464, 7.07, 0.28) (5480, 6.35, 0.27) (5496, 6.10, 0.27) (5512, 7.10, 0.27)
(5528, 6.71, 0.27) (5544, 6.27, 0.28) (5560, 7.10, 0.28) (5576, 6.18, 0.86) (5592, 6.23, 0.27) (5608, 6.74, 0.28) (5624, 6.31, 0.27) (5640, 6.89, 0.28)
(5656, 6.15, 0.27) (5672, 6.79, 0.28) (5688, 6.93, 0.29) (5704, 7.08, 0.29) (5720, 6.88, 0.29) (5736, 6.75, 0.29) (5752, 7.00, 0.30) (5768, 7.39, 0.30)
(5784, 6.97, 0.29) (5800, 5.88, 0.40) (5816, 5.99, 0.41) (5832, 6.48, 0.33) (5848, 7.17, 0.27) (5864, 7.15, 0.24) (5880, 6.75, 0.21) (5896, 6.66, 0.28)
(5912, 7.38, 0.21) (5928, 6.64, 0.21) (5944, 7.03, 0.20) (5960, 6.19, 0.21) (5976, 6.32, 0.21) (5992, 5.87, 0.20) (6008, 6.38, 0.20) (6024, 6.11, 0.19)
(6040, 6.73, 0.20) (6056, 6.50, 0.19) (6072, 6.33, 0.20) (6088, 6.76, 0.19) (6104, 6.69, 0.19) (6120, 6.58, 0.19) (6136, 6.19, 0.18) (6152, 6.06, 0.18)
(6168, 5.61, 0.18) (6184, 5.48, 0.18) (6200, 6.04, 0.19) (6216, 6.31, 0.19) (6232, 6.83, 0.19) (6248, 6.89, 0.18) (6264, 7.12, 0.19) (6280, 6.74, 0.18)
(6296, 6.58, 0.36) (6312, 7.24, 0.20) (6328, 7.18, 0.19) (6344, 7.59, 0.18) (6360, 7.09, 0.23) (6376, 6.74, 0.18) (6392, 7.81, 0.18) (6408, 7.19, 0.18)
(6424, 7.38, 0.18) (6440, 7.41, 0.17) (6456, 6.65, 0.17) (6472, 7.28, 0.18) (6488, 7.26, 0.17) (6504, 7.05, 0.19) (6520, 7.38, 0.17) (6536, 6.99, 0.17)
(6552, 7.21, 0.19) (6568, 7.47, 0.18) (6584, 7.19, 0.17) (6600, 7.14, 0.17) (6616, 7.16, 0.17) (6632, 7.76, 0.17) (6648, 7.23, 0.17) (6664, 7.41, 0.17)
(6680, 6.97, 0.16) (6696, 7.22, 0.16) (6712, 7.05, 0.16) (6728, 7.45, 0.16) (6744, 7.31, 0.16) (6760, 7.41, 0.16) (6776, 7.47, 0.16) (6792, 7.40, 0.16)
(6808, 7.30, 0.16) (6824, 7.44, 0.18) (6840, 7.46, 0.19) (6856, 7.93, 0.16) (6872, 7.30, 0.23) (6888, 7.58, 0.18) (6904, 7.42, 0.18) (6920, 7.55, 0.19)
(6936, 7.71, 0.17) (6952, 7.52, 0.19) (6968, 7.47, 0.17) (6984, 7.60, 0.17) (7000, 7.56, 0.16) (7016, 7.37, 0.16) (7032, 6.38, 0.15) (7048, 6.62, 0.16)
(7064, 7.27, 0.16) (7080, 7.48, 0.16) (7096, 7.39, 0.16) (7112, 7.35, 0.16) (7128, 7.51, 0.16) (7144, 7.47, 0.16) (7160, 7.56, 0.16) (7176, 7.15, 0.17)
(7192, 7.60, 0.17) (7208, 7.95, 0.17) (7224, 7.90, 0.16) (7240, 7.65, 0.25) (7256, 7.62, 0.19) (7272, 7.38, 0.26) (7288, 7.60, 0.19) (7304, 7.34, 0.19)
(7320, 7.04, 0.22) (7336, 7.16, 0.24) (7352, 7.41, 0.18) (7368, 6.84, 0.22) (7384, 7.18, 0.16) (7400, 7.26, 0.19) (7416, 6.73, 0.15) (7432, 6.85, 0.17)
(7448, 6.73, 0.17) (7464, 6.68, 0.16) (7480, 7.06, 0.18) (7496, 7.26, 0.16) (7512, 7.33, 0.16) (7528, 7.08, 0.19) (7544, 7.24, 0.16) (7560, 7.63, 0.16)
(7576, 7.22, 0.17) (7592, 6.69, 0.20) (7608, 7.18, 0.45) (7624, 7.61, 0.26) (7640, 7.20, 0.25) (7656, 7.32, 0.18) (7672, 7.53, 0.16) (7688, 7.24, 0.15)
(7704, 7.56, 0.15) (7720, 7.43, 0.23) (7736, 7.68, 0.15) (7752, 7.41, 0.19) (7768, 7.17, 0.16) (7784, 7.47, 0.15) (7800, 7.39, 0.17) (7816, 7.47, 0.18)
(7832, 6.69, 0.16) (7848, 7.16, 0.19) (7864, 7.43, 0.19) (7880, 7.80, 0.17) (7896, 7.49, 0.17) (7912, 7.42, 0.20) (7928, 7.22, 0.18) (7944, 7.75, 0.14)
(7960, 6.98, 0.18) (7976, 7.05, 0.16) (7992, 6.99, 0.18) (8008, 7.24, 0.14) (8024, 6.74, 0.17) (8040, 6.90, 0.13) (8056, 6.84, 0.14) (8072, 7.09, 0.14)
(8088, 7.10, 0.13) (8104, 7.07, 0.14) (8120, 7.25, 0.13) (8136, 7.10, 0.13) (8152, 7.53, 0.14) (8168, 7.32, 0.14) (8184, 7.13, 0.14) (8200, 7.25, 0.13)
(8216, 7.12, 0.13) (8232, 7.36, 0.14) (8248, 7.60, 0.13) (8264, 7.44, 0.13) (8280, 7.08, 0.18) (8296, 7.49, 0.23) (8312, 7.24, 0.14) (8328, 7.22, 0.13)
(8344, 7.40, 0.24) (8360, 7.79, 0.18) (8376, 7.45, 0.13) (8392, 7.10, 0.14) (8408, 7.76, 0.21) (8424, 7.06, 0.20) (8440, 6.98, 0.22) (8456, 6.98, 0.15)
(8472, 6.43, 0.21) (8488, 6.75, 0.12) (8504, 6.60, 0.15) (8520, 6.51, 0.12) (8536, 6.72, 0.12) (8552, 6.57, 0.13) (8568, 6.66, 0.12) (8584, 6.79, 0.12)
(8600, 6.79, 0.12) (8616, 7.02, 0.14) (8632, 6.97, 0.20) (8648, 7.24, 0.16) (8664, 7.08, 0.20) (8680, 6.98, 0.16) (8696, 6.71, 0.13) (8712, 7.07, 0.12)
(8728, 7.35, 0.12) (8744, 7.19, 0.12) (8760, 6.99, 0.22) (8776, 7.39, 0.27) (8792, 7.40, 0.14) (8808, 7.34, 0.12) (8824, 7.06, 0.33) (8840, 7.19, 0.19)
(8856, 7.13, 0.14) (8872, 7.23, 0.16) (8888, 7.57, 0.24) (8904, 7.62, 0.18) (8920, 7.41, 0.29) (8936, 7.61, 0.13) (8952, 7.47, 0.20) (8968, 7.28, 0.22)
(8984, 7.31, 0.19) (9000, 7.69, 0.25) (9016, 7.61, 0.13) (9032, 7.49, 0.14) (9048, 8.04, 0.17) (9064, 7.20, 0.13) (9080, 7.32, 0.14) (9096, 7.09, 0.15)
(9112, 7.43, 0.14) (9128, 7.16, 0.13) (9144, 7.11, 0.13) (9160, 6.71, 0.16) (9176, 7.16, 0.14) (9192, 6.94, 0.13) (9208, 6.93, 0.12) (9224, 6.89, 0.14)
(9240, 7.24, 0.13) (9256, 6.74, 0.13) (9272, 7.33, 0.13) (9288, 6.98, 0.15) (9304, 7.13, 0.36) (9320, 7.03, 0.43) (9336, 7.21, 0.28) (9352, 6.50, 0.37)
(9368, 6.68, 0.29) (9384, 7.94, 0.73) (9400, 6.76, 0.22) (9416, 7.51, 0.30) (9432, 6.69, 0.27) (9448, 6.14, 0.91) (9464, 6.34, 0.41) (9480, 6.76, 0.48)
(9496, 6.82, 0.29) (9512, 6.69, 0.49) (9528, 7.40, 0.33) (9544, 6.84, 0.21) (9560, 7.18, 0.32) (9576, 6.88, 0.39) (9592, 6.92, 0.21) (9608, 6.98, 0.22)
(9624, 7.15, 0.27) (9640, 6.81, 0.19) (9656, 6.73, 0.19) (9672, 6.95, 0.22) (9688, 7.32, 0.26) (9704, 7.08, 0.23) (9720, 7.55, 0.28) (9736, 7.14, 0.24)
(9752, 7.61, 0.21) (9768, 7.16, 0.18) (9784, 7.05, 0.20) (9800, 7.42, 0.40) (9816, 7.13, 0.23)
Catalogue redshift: 0.19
